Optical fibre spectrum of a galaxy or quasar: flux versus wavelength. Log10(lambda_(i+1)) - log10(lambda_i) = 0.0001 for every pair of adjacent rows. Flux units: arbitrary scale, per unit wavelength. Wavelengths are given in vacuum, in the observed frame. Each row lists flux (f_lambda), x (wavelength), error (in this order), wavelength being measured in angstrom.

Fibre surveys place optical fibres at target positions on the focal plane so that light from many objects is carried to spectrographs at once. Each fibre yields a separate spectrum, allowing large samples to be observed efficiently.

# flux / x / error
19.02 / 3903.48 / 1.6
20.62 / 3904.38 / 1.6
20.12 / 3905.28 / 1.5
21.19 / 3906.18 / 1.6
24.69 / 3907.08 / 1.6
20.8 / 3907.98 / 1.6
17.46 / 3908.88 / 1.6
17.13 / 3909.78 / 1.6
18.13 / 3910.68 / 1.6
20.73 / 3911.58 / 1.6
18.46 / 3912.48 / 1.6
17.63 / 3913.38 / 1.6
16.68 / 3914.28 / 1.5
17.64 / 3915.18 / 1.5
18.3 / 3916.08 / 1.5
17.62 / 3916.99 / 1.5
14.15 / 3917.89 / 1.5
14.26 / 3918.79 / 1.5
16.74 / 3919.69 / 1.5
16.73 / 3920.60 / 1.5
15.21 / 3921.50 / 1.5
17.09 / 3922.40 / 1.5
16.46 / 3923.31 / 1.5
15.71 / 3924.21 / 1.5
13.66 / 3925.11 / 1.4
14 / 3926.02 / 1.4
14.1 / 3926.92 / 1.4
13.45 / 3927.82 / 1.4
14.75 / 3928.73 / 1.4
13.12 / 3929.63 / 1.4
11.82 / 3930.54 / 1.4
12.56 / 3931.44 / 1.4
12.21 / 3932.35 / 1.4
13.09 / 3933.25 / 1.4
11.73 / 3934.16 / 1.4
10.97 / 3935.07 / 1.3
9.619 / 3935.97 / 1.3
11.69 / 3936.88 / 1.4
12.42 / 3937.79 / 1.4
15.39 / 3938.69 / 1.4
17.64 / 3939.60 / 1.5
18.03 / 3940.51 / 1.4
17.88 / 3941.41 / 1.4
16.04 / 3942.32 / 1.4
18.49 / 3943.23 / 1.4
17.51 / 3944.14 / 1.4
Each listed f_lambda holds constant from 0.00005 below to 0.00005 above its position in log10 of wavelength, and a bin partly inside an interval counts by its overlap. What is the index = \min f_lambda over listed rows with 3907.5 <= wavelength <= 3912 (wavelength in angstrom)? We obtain 17.13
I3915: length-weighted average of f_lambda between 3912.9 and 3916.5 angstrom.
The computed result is 17.6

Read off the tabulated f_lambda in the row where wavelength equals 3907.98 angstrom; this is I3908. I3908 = 20.8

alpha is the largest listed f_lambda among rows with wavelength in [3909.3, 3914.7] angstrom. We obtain 20.73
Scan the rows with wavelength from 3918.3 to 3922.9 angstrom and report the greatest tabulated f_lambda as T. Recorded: 17.09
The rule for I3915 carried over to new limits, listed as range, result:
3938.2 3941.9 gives 17.2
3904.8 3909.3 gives 20.9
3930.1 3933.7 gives 12.4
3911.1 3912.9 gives 19.6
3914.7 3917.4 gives 17.8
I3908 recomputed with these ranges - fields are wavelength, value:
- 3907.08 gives 24.69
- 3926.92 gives 14.1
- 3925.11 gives 13.66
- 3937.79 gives 12.42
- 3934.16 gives 11.73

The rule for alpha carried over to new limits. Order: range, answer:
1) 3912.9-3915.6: 17.64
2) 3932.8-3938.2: 13.09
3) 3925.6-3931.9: 14.75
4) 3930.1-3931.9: 12.56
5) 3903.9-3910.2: 24.69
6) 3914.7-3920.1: 18.3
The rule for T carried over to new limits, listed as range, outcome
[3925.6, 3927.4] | 14.1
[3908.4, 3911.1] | 18.13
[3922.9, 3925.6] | 16.46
